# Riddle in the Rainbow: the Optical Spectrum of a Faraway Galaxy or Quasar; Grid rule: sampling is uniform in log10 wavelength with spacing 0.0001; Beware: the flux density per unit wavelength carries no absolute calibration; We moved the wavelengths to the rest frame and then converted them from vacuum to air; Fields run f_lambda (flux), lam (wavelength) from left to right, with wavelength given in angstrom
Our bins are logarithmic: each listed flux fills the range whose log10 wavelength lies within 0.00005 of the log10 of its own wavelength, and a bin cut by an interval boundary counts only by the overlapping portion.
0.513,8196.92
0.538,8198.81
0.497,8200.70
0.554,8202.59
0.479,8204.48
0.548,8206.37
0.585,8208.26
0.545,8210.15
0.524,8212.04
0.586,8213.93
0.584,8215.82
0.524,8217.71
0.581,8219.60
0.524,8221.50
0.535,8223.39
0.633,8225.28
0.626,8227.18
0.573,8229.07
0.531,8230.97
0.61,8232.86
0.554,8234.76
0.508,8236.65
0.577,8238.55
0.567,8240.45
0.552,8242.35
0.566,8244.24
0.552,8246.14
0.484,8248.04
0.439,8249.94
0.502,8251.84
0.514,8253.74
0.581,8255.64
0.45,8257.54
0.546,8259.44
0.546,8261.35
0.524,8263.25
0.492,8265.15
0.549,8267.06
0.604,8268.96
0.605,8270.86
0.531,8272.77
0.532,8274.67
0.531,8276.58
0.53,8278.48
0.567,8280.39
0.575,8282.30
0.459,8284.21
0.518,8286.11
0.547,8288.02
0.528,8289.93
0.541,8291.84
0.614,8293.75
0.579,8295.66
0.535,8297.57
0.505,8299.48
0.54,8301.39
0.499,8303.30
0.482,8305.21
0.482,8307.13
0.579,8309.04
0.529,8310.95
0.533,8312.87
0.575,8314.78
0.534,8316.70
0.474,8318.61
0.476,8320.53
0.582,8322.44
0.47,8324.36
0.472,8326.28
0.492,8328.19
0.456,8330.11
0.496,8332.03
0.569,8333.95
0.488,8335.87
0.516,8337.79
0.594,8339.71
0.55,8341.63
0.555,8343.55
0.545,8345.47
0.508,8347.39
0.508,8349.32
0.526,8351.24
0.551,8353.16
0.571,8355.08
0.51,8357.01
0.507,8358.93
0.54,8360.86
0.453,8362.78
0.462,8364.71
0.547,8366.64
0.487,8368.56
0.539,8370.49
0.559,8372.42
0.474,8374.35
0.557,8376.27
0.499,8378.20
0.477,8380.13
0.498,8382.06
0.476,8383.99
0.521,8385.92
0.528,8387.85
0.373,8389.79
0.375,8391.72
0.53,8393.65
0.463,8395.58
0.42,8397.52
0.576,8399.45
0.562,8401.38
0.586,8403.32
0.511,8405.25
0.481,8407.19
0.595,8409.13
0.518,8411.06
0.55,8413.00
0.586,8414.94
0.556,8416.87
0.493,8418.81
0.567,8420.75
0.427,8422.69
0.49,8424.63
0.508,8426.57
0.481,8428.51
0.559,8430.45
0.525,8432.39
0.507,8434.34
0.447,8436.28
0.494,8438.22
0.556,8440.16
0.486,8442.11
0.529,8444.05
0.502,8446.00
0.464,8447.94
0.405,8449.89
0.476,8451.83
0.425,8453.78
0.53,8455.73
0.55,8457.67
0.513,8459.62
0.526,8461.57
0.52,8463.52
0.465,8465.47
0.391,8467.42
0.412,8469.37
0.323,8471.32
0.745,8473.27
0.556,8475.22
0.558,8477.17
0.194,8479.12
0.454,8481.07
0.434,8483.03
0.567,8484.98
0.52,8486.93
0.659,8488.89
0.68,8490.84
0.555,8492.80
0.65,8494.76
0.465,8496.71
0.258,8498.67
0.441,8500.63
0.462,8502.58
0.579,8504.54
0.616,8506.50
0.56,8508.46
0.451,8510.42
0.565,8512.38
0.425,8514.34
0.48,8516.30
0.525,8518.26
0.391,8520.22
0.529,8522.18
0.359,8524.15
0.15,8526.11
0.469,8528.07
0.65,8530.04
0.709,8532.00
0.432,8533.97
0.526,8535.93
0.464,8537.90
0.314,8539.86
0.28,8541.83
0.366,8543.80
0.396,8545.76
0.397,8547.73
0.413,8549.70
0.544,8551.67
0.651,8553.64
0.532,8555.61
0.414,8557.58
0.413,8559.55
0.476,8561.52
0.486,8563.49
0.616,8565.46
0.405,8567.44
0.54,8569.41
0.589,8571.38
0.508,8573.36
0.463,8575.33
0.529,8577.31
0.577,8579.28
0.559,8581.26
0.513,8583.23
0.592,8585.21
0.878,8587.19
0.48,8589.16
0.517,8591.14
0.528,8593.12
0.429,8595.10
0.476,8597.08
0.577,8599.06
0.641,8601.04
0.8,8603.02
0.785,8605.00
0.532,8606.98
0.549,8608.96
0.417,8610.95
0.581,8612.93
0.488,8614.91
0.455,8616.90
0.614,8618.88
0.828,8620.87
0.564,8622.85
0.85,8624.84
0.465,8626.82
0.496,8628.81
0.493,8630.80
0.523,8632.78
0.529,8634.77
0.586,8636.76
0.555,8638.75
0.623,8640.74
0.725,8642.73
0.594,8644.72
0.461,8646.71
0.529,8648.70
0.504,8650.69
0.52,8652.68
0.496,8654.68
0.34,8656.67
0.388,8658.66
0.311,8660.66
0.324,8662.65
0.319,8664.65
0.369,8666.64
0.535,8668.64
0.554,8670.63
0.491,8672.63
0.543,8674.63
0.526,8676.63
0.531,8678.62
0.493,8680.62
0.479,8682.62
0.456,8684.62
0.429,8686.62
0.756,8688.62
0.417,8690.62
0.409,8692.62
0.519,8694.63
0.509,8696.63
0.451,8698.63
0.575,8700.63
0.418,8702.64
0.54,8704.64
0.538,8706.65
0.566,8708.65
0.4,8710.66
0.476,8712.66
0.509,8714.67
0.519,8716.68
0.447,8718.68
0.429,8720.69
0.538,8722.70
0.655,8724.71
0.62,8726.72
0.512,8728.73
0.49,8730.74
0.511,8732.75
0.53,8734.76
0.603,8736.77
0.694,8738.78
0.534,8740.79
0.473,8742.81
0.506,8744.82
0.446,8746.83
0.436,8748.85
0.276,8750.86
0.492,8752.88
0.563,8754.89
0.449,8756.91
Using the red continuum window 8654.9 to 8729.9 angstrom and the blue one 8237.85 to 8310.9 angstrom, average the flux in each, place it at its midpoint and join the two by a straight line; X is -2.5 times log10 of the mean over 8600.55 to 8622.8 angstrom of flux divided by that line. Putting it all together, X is -0.222 mag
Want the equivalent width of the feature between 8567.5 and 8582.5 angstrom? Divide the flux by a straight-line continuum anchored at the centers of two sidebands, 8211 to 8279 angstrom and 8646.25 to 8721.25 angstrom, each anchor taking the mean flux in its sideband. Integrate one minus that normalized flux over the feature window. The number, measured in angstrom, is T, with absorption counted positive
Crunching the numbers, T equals -1.09 angstrom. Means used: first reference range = 0.546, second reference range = 0.476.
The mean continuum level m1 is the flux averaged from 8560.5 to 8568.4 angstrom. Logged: 0.496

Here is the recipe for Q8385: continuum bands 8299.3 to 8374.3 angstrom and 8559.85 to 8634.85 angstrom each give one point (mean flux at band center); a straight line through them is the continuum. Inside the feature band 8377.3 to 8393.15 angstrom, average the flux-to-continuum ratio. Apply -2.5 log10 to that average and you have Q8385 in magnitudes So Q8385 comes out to 0.12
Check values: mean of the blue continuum 0.519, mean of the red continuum 0.561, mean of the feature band 0.47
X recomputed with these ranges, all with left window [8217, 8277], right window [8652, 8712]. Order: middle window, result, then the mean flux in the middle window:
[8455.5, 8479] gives 0.03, 0.495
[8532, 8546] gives 0.19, 0.419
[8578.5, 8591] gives -0.21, 0.595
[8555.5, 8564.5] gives 0.08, 0.458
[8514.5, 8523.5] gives 0.06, 0.472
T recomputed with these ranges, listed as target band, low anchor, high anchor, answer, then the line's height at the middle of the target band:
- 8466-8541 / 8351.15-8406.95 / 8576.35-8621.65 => 8.25 angstrom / 0.547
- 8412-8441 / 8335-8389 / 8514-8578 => -0.87 angstrom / 0.501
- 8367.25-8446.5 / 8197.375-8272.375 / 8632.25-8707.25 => 2.51 angstrom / 0.526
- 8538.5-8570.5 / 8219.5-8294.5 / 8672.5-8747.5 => 4.36 angstrom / 0.525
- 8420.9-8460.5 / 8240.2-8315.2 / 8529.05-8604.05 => 2.25 angstrom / 0.525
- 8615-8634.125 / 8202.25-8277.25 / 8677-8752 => -2.56 angstrom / 0.513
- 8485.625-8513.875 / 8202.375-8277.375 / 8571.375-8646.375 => 1.76 angstrom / 0.567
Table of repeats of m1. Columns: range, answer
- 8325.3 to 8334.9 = 0.497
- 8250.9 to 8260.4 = 0.518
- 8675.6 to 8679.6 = 0.529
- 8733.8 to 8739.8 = 0.61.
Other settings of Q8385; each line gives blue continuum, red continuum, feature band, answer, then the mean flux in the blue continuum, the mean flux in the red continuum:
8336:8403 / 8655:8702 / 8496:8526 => 0.06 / 0.511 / 0.466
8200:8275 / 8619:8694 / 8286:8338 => 0.04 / 0.546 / 0.515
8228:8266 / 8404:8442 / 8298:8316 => 0.01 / 0.534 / 0.518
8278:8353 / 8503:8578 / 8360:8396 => 0.04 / 0.527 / 0.479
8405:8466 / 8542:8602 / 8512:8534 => 0.09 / 0.508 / 0.514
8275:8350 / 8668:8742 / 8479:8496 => -0.03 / 0.527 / 0.519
